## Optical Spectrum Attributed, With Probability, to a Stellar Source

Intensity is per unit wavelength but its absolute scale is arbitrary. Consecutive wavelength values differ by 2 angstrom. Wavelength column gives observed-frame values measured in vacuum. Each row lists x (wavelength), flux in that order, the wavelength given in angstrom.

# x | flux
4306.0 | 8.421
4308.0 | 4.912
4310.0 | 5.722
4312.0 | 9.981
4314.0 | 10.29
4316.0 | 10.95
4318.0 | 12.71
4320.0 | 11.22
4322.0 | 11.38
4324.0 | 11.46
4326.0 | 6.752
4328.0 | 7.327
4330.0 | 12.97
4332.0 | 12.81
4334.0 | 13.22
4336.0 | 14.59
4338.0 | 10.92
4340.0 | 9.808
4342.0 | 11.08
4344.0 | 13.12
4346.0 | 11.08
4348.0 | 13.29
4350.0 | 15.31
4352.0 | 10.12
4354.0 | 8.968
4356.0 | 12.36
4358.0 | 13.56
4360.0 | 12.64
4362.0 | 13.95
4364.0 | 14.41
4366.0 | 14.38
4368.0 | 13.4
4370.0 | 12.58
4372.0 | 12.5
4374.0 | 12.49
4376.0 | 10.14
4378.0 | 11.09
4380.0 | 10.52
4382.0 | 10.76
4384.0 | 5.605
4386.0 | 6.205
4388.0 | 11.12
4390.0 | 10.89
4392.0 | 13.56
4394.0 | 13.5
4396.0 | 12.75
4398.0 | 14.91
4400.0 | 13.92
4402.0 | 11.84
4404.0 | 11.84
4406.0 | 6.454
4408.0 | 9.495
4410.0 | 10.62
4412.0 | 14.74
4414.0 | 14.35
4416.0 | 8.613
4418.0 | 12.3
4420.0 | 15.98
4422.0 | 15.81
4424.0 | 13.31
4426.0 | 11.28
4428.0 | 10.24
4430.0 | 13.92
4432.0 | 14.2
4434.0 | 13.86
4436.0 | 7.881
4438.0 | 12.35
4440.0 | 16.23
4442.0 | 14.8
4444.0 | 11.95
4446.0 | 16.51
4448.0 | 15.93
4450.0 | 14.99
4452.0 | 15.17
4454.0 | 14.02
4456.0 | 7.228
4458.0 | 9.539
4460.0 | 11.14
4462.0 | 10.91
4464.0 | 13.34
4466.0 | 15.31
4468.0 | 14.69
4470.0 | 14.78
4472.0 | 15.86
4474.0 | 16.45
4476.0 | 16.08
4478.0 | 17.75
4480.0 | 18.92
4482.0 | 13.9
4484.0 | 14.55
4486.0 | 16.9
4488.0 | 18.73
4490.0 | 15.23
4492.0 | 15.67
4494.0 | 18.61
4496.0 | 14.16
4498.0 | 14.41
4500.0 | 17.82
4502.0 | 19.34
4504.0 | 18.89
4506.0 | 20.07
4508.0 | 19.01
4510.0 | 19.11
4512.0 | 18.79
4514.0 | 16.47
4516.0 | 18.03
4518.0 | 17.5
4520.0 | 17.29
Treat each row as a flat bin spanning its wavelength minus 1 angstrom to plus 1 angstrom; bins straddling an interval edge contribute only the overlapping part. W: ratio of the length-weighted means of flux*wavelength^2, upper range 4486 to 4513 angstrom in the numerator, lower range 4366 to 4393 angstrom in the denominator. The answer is 1.7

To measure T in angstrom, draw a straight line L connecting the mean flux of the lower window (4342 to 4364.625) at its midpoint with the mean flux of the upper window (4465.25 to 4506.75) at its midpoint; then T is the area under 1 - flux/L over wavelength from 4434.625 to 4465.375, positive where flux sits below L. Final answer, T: 5.2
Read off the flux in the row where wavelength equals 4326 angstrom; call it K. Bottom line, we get 6.752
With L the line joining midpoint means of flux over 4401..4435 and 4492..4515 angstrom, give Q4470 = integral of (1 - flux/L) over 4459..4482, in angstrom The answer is 1.1 angstrom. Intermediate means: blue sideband 12.3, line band 15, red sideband 17.8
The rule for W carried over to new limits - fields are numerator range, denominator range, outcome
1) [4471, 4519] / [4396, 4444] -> 1.42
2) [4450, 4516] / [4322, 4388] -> 1.45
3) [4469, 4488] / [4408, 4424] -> 1.29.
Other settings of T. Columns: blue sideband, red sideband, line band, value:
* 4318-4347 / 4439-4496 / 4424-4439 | 2.0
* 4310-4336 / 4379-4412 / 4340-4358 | -1.6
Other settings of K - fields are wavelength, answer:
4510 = 19.11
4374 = 12.49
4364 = 14.41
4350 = 15.31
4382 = 10.76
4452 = 15.17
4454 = 14.02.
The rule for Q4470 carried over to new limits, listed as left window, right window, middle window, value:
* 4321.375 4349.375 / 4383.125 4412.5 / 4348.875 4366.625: -2.32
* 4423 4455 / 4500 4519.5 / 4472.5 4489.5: -0.11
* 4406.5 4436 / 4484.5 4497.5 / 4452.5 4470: 2.95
